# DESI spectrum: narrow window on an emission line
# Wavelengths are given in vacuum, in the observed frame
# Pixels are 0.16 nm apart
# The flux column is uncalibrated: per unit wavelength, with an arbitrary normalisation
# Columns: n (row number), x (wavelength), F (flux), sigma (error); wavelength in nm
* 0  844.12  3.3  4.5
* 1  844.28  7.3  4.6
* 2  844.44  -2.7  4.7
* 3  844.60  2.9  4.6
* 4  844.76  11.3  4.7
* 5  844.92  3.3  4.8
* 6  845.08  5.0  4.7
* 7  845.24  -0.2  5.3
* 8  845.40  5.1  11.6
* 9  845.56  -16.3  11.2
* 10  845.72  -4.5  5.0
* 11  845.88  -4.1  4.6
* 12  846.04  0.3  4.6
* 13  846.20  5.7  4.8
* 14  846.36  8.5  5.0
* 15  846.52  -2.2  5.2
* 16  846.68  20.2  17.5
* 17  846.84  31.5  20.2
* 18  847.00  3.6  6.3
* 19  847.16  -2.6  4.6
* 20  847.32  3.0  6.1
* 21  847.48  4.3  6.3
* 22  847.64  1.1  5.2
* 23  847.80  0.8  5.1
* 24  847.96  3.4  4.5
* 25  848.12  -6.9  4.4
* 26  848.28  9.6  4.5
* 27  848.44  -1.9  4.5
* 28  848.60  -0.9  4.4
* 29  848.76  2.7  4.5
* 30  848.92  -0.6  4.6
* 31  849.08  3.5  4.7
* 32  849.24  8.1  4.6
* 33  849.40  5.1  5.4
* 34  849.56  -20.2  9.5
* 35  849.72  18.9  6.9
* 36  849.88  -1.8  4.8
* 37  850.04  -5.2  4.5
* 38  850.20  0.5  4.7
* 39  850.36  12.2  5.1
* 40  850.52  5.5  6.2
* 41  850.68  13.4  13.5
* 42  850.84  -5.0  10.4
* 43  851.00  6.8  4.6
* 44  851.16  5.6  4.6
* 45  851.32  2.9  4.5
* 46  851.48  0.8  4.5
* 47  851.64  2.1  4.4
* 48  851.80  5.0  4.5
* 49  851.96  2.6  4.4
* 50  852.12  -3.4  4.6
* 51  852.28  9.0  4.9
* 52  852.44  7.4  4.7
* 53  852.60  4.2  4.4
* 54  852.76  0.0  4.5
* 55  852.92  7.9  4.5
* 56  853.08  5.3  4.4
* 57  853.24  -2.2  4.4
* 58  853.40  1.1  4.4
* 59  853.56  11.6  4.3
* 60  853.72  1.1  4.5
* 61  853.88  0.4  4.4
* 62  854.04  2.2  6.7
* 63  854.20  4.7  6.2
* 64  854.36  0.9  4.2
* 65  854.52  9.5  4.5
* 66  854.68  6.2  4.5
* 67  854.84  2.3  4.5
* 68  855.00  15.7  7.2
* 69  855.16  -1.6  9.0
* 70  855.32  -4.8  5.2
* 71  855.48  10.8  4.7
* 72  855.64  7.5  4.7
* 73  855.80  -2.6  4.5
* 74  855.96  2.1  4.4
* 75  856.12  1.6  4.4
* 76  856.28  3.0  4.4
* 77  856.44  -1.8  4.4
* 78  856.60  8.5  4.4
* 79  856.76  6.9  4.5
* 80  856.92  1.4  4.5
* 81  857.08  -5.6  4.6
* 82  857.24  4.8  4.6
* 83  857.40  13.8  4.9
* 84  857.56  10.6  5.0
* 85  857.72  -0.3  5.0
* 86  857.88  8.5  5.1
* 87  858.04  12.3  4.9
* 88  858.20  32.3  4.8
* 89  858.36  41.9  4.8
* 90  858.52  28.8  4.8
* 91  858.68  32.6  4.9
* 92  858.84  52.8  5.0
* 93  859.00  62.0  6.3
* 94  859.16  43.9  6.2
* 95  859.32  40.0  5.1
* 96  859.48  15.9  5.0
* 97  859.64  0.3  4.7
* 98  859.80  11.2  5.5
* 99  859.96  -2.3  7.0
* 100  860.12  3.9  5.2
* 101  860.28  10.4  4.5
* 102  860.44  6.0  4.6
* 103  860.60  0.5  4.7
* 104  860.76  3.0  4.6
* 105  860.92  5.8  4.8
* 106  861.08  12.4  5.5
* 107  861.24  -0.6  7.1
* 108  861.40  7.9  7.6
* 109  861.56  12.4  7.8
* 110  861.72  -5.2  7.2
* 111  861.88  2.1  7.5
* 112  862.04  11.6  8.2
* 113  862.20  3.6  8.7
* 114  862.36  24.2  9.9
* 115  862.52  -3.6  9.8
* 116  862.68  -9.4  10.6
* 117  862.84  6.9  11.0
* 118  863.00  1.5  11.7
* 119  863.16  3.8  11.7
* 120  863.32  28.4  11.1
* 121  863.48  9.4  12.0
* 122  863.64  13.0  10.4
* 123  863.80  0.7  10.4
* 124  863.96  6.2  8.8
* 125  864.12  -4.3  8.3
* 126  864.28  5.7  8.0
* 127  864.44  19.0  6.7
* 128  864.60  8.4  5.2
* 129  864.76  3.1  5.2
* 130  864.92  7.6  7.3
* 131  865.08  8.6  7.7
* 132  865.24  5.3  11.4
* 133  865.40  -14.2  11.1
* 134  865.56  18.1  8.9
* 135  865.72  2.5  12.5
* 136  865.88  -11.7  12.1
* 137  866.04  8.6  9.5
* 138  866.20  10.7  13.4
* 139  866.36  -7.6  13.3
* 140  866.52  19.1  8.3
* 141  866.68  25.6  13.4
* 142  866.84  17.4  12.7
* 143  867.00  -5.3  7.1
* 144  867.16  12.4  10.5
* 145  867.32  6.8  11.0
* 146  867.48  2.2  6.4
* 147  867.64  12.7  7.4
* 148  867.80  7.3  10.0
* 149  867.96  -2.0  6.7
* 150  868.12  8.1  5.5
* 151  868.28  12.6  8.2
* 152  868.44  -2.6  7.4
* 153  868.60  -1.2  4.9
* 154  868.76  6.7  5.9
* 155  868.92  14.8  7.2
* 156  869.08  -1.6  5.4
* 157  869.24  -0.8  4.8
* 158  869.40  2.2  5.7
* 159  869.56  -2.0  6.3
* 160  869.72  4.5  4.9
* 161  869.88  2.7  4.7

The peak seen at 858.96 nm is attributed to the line [O II]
